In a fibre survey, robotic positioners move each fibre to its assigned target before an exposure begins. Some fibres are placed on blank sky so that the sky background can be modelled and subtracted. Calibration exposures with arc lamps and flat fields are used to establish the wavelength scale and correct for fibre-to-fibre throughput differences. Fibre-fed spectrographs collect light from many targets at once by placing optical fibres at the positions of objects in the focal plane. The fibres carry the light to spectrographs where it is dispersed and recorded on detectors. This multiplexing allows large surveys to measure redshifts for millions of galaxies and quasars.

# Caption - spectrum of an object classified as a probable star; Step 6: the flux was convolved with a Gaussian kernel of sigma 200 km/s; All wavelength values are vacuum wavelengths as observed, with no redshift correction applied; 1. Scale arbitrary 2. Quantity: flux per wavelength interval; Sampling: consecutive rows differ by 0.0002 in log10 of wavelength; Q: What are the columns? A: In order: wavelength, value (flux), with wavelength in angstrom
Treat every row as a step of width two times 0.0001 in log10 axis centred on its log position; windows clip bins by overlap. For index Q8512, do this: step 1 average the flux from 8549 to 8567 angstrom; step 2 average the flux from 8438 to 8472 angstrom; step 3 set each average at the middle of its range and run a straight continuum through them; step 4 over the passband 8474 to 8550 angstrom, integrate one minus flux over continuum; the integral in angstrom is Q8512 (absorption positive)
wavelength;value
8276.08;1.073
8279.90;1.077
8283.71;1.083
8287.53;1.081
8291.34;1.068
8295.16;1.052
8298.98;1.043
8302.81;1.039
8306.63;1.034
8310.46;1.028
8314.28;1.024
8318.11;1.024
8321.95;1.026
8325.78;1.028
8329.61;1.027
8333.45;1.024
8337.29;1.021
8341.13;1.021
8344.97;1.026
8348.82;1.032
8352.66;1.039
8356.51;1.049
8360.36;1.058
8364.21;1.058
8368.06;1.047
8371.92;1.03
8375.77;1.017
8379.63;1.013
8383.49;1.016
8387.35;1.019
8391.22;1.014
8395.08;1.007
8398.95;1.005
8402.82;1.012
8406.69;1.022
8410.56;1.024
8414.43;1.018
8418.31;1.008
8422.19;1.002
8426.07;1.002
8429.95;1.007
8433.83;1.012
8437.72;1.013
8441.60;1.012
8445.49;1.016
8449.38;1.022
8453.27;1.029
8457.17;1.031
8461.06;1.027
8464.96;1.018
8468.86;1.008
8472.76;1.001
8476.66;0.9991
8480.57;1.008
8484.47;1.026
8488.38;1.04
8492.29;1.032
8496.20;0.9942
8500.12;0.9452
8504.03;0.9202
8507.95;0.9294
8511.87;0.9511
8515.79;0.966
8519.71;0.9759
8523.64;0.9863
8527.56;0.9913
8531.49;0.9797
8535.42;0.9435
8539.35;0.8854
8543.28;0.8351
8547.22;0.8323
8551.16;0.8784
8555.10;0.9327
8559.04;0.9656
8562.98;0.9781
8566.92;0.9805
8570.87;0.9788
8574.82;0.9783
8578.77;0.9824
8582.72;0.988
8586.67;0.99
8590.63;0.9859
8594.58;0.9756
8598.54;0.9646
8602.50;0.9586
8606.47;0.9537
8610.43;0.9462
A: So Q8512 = 1.4 angstrom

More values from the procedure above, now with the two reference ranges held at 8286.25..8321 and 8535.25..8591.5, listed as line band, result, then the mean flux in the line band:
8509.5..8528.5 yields -0.27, 0.972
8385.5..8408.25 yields -0.15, 1.01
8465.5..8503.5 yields -1.21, 1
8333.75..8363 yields -0.29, 1.04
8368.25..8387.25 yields -0.15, 1.02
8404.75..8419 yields -0.26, 1.02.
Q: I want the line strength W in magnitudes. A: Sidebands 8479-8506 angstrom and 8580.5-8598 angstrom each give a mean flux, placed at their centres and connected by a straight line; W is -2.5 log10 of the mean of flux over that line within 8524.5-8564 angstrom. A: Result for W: 0.08 mag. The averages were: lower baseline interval 0.995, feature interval 0.923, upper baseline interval 0.984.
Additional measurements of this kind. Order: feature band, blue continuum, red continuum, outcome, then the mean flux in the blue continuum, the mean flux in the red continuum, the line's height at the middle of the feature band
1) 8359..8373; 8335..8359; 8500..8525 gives -0.03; 1.03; 0.953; 1.02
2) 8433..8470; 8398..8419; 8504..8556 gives -0.04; 1.02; 0.929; 0.985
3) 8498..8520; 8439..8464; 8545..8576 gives 0.04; 1.02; 0.939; 0.978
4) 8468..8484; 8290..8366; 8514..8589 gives -0.03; 1.04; 0.95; 0.979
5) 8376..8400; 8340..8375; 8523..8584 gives 0.01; 1.04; 0.943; 1.02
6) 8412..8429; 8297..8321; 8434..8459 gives 0.02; 1.03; 1.02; 1.02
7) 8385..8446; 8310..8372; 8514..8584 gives -0.01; 1.03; 0.947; 1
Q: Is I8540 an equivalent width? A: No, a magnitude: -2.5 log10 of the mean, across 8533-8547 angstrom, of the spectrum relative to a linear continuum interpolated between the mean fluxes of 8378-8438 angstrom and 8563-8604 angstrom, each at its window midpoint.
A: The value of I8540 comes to 0.120 mag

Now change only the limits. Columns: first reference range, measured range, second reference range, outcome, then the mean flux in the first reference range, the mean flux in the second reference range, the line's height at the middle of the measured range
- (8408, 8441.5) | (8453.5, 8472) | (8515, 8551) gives -0.041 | 1.01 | 0.929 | 0.982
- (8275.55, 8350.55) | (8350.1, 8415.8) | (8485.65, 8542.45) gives -0.013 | 1.04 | 0.965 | 1.01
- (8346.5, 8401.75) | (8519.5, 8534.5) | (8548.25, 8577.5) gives -0.016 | 1.03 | 0.953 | 0.967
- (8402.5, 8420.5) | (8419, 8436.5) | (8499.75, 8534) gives 0.003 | 1.02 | 0.961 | 1.01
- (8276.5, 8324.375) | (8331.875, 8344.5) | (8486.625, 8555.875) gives 0.009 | 1.05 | 0.945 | 1.03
